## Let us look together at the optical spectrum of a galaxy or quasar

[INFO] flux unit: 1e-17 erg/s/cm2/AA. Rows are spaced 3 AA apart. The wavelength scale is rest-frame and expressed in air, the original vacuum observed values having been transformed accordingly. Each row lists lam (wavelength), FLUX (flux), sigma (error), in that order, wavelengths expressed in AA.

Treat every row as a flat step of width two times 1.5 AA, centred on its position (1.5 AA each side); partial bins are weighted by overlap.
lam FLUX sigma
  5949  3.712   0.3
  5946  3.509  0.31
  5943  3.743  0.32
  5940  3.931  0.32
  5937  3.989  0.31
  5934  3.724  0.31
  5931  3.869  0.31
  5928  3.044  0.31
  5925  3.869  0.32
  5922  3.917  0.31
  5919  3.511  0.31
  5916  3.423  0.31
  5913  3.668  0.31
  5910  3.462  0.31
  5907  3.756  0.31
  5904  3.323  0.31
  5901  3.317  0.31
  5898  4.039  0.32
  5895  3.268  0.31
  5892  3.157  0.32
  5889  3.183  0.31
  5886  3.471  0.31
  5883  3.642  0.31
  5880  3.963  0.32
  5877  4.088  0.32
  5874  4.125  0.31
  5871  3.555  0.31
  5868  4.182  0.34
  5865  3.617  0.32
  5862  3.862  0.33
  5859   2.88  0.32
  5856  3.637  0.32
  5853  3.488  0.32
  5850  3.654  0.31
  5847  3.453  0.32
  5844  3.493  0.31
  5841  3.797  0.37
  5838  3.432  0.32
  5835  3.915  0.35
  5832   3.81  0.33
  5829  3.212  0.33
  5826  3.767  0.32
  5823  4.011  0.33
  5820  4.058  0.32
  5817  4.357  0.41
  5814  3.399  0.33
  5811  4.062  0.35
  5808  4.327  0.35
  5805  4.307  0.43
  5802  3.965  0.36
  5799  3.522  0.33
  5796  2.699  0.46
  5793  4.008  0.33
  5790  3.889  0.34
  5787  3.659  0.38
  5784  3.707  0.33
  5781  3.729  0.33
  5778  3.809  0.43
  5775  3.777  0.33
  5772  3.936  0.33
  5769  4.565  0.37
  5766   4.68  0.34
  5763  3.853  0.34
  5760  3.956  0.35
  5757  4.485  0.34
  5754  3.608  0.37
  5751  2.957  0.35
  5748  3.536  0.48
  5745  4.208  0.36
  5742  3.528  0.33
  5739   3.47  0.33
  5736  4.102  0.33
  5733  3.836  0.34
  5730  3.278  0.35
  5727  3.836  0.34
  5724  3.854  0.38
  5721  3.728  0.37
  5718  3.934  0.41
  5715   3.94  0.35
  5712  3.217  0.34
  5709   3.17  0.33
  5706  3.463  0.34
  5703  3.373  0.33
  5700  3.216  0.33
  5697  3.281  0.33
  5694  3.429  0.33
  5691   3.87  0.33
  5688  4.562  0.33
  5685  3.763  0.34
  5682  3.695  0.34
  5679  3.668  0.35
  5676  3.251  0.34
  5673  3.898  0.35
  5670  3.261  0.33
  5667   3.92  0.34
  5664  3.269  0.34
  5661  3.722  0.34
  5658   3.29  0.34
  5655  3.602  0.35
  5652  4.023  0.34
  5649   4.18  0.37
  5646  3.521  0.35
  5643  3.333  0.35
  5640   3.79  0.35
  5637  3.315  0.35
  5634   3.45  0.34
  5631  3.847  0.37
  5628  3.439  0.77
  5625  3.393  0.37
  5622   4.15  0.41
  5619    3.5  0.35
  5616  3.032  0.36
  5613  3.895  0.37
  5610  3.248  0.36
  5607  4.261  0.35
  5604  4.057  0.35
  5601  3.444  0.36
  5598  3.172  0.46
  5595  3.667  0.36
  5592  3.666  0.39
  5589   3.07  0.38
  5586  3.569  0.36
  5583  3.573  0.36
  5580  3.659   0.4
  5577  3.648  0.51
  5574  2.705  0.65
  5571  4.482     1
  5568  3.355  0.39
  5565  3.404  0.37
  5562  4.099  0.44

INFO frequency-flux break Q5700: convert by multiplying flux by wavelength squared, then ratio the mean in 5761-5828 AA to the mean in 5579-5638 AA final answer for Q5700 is 1.17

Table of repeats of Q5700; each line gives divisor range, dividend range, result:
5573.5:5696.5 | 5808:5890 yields 1.11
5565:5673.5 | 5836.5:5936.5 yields 1.10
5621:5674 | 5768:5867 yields 1.10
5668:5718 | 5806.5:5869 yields 1.10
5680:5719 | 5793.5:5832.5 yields 1.10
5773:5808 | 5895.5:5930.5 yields 0.99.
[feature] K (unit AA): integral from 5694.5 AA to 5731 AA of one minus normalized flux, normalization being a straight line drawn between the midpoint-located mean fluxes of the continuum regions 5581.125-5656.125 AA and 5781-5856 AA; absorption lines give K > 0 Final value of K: 1.5 AA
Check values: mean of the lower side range 3.61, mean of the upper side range 3.75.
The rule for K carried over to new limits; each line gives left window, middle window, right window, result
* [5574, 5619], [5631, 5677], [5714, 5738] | 0.7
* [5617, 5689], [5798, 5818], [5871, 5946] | -1.9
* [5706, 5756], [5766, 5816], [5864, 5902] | -2.9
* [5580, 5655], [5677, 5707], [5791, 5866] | 0.1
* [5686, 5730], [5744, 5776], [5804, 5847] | -2.1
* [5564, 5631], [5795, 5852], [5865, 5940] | -2.0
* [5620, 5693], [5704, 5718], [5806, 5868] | 0.7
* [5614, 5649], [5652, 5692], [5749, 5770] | 0.1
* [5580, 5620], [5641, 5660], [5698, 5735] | -0.5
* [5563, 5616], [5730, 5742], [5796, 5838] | 0.1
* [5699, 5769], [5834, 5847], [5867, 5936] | 0.1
